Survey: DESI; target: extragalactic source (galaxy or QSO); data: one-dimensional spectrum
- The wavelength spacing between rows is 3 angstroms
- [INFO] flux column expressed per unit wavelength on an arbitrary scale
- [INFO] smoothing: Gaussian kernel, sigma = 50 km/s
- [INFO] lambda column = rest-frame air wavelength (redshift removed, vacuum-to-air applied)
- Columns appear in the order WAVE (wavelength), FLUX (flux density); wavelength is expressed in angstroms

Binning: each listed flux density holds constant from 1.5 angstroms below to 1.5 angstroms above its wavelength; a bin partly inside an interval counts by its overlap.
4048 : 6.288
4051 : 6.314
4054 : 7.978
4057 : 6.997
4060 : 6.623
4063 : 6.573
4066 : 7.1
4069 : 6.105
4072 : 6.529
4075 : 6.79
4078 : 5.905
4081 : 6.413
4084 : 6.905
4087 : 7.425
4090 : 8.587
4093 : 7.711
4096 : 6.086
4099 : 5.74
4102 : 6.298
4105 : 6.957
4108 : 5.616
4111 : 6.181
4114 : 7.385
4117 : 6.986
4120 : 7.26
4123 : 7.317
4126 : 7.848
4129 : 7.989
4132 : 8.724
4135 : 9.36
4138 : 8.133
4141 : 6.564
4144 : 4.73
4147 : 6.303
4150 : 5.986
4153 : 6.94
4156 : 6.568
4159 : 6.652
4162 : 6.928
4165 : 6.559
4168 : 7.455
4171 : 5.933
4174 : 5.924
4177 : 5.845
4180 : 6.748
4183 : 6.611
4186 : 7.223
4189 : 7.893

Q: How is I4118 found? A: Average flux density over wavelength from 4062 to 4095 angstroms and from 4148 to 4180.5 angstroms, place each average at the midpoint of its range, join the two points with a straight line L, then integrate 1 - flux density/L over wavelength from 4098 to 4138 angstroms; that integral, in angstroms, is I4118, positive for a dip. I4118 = -3.3 angstroms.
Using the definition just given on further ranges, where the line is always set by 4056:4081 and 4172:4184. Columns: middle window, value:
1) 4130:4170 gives -4.2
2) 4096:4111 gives 0.7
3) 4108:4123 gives -1.0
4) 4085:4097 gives -1.8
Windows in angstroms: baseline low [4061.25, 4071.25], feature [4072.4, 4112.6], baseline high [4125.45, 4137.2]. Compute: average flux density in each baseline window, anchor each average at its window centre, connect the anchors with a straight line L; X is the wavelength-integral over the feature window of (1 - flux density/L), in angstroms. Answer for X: 3.7 angstroms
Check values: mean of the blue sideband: 6.59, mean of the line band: 6.66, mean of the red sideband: 8.51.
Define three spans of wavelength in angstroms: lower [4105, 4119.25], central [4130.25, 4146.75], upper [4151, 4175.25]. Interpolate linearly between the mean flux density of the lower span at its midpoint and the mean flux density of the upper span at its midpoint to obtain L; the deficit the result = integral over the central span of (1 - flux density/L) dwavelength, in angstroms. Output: -2.0 angstroms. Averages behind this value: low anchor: 6.62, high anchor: 6.61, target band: 7.42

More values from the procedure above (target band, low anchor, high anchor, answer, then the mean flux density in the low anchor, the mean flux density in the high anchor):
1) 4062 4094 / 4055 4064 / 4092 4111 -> -1.5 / 6.81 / 6.35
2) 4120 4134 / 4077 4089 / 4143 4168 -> -2.9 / 6.77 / 6.43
